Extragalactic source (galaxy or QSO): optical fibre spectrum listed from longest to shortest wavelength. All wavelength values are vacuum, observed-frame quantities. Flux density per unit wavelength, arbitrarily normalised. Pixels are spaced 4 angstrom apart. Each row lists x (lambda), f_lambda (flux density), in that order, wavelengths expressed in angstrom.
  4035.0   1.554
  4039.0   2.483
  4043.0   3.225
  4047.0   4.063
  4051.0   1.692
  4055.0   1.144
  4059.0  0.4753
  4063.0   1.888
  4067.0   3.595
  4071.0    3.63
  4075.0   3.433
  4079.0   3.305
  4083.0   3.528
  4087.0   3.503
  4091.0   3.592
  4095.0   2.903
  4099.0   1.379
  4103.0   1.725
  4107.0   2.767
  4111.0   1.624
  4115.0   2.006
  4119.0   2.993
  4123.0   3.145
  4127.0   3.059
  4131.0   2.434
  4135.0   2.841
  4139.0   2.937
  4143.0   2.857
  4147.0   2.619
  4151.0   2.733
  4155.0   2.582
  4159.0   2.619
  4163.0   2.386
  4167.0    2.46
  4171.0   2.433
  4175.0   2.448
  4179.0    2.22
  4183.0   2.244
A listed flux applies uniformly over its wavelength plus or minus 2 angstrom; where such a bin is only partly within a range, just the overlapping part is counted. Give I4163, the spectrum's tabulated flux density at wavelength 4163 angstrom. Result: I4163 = 2.386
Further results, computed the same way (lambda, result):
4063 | 1.888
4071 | 3.63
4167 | 2.46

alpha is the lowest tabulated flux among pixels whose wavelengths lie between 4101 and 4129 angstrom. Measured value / 1.624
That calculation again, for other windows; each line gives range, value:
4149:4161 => 2.582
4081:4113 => 1.379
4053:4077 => 0.4753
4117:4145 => 2.434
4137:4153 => 2.619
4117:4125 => 2.993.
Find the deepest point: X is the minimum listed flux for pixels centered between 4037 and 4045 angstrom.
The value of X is 2.483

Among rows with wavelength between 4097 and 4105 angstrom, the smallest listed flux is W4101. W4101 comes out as 1.379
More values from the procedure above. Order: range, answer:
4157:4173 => 2.386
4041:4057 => 1.144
